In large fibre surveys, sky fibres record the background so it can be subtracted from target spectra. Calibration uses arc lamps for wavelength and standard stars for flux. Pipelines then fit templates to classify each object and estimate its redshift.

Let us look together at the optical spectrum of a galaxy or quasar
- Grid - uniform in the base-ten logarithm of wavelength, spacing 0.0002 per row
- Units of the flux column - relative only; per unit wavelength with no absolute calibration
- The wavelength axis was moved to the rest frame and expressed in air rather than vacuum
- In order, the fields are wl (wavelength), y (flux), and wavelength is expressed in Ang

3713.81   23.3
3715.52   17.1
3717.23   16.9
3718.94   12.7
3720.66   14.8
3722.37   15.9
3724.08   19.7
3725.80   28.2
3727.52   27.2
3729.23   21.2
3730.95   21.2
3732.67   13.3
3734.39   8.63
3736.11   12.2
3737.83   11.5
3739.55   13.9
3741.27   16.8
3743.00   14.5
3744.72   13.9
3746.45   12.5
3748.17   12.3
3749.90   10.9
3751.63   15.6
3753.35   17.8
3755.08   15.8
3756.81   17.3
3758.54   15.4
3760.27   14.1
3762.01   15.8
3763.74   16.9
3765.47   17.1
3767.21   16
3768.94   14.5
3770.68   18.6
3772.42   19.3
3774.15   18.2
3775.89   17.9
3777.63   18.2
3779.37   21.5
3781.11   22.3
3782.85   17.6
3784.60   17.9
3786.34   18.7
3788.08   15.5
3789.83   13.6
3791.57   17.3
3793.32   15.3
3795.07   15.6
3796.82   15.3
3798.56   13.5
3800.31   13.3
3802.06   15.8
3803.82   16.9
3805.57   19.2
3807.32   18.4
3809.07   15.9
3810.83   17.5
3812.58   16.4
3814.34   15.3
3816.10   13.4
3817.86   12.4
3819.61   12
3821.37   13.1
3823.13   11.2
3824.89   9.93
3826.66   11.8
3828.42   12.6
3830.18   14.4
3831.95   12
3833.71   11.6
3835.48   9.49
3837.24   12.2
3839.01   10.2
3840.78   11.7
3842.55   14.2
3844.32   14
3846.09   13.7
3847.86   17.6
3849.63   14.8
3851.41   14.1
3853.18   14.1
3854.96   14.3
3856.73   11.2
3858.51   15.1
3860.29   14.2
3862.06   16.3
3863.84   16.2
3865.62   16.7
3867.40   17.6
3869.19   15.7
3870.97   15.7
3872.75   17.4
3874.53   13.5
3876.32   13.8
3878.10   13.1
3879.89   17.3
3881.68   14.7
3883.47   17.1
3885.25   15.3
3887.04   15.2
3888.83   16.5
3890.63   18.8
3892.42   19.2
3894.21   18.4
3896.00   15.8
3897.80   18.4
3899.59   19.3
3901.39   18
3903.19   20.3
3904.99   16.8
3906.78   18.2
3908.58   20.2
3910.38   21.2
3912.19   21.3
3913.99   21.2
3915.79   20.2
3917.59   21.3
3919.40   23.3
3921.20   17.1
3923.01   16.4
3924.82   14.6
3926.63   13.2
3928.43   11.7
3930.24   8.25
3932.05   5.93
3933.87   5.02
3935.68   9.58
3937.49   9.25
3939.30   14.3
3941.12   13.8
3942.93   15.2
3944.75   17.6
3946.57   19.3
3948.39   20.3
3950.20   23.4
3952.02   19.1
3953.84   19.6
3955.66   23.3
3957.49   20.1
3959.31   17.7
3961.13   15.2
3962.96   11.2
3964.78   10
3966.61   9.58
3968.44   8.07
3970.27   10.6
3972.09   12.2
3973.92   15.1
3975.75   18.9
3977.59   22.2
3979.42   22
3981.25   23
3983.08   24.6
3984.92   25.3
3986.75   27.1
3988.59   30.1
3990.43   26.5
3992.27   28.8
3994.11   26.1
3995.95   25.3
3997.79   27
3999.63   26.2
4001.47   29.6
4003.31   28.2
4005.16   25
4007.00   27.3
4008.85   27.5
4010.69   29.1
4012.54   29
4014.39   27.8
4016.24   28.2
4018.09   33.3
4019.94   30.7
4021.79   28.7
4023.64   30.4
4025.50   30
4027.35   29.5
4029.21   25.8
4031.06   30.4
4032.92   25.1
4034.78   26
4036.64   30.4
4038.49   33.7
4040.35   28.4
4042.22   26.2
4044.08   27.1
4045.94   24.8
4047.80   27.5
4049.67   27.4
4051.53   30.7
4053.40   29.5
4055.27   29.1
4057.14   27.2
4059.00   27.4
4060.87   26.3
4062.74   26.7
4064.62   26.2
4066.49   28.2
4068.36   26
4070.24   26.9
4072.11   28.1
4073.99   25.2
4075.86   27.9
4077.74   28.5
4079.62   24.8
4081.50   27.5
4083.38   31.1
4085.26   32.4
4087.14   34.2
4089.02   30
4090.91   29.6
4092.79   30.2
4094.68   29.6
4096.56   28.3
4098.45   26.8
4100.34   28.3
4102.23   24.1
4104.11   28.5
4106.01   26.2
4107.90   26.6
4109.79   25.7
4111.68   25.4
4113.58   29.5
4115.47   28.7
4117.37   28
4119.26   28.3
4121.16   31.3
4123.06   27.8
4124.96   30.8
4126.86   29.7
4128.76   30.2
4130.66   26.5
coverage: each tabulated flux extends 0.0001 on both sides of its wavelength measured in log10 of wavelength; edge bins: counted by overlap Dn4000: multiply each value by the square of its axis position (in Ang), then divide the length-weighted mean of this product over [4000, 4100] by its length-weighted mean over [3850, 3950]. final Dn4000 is 1.91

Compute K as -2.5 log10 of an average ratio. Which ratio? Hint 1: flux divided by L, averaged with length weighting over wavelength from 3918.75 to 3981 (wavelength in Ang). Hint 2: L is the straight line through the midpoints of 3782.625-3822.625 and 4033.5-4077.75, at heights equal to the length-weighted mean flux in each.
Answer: 0.44 mag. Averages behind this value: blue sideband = 15.6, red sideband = 27.7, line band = 15.1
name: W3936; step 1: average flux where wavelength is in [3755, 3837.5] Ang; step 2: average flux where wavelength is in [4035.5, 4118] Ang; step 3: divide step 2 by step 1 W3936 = 1.8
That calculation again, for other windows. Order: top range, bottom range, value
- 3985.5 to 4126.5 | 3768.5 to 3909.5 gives 1.80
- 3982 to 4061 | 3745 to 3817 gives 1.72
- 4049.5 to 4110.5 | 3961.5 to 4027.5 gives 1.17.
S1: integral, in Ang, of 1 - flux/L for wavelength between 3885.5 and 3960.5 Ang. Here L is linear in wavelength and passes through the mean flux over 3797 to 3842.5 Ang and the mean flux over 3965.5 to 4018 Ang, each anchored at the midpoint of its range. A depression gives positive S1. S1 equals 9.80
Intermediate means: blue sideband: 13.6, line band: 17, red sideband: 23.7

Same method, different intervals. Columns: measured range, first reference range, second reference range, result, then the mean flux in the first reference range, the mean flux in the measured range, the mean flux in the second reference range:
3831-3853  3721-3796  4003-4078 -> 7.75 Ang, 16.7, 13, 28.1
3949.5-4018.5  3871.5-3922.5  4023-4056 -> 6.10 Ang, 17.9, 22.4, 28.4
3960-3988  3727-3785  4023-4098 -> 8.79 Ang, 16.3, 17.2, 28.3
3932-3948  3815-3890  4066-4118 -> 5.34 Ang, 14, 12.8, 28.1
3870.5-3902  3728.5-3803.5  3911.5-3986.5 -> -0.53 Ang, 15.9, 16.5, 16.4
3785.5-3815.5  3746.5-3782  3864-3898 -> 0.90 Ang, 16.7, 16.1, 16.3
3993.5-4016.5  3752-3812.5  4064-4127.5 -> -2.25 Ang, 16.9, 27.4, 28.3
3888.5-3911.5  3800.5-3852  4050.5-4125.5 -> -0.95 Ang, 13.8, 18.6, 28.2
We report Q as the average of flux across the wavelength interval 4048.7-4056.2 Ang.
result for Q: 29.1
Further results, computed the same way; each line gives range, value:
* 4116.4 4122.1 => 29.2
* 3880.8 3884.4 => 15.9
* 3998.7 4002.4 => 28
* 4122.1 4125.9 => 29.3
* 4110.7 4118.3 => 27.9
